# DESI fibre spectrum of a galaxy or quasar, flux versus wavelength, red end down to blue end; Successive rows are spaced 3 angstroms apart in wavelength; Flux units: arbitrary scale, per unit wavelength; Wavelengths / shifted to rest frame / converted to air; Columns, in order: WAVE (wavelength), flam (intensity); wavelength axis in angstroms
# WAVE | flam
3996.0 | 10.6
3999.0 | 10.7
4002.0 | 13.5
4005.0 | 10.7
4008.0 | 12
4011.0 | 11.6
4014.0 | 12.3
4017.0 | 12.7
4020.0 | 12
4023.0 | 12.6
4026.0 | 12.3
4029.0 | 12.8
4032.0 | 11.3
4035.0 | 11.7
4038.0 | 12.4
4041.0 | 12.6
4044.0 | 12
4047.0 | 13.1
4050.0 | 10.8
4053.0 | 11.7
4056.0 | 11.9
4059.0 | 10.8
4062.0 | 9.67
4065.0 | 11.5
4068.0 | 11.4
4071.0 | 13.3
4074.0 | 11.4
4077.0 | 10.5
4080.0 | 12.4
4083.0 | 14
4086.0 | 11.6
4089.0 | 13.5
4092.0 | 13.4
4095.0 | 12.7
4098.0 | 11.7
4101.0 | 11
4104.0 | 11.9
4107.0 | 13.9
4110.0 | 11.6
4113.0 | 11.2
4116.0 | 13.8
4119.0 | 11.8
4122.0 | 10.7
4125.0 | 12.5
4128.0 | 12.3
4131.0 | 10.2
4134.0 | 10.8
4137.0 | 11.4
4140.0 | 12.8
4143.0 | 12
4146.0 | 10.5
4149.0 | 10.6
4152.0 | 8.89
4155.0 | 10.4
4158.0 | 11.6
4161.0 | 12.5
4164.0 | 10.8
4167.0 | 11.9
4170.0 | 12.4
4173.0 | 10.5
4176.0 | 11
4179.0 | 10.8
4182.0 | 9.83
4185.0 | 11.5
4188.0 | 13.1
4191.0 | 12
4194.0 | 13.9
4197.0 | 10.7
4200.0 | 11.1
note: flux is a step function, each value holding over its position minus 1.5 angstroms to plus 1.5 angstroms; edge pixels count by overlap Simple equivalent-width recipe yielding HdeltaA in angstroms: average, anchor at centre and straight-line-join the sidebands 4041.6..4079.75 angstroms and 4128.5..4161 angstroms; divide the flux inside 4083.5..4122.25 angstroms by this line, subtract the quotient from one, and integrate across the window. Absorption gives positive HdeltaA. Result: -3.5 angstroms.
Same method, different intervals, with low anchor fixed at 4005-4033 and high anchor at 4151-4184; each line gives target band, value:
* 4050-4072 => 0.78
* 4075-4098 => -1.77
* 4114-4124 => -0.62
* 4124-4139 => -0.23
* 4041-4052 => -0.12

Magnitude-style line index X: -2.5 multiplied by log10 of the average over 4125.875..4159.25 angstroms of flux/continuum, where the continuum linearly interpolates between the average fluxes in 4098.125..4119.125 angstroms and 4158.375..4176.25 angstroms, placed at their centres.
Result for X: 0.07 mag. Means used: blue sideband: 12.2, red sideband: 11.6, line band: 11.1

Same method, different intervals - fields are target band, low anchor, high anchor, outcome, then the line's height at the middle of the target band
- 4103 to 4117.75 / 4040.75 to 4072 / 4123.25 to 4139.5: -0.085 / 11.5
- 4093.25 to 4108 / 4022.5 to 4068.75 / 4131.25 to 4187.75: -0.067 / 11.5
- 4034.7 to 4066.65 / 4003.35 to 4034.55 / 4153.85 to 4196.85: 0.026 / 11.9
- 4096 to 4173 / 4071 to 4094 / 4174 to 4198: 0.044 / 12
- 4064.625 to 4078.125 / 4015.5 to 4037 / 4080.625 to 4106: 0.067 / 12.4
